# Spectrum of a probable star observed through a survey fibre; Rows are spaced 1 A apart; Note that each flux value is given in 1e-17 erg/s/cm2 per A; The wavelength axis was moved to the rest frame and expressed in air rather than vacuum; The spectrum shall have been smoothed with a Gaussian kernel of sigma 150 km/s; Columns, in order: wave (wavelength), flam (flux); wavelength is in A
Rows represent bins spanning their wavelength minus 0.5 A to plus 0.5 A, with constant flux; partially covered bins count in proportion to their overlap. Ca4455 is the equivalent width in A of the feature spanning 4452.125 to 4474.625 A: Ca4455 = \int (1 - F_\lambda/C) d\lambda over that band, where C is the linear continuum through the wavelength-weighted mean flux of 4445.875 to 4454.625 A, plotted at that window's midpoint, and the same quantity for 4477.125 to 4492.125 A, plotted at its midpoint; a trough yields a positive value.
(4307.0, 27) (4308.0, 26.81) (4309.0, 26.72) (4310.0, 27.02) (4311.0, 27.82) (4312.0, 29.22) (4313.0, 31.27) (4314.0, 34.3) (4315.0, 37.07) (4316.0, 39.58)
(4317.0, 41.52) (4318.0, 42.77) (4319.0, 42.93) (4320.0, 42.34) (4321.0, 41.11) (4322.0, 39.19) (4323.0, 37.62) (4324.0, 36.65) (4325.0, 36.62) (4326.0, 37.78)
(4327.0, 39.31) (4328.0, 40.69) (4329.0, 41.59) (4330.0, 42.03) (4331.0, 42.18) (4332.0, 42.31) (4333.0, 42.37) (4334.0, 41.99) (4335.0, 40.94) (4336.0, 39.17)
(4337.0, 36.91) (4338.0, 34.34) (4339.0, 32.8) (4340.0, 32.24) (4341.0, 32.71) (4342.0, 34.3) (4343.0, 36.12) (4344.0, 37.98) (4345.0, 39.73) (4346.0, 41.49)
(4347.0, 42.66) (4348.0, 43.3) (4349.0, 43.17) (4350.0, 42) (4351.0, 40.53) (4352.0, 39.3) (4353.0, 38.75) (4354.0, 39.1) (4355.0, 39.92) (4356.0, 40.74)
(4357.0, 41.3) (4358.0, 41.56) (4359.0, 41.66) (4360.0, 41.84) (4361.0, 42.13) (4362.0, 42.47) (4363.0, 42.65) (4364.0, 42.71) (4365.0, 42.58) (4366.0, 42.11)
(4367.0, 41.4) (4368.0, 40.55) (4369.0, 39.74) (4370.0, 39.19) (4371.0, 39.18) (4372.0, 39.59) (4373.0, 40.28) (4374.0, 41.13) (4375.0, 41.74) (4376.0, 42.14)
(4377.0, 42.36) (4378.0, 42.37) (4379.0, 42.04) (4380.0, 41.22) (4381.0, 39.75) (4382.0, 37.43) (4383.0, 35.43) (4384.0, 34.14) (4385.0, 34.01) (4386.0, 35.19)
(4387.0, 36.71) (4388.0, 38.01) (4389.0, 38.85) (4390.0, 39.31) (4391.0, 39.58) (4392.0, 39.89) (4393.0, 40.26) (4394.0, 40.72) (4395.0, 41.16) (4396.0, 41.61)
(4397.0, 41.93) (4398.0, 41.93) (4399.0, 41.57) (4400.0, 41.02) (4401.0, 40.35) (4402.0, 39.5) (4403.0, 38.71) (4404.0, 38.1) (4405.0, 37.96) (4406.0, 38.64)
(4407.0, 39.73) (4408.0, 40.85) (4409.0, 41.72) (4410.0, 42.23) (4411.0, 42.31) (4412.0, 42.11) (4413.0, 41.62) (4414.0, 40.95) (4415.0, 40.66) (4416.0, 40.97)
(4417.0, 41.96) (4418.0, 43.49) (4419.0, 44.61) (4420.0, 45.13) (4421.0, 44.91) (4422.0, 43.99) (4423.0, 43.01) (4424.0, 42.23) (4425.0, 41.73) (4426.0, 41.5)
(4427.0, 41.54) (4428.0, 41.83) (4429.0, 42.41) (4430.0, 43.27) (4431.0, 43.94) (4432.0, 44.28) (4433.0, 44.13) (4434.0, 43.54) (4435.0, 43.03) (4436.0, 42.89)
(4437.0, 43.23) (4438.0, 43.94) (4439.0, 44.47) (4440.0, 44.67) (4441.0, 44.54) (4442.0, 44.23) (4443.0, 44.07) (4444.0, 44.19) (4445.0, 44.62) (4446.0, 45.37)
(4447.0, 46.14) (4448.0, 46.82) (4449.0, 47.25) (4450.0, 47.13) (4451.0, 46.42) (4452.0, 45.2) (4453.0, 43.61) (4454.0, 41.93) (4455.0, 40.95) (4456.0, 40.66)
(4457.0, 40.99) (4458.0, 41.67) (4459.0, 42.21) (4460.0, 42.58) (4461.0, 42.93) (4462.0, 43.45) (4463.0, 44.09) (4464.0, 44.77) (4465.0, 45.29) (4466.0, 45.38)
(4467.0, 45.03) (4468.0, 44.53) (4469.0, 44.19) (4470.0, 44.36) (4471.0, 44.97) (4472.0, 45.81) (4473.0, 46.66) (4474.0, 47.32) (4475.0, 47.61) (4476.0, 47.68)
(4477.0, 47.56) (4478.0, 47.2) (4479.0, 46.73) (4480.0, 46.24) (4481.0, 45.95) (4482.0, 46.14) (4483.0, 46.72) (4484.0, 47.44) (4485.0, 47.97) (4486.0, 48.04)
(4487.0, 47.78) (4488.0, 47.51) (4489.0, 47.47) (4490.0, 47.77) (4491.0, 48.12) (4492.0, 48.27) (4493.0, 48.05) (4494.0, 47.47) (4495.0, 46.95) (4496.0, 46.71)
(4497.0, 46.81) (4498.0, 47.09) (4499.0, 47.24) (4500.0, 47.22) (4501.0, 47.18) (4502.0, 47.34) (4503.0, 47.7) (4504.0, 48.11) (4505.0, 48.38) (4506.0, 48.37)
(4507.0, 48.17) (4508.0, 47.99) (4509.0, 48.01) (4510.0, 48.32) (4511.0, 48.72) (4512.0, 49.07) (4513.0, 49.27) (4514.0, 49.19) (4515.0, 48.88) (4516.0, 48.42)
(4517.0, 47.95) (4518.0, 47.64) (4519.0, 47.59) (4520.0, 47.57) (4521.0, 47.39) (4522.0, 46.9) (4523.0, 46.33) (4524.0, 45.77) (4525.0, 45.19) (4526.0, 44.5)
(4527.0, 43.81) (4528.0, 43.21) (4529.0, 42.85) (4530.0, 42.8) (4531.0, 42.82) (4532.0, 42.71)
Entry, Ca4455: 1.1 A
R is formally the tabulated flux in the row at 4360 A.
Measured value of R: 41.84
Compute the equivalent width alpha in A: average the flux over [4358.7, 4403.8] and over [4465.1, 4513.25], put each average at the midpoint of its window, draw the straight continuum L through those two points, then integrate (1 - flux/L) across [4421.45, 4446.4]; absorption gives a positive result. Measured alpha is 0.07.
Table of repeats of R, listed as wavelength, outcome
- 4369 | 39.74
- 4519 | 47.59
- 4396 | 41.61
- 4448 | 46.82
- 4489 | 47.47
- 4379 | 42.04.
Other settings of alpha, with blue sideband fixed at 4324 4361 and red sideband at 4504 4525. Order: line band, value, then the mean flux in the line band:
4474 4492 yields -0.36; 47.3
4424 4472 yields 0.89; 43.8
